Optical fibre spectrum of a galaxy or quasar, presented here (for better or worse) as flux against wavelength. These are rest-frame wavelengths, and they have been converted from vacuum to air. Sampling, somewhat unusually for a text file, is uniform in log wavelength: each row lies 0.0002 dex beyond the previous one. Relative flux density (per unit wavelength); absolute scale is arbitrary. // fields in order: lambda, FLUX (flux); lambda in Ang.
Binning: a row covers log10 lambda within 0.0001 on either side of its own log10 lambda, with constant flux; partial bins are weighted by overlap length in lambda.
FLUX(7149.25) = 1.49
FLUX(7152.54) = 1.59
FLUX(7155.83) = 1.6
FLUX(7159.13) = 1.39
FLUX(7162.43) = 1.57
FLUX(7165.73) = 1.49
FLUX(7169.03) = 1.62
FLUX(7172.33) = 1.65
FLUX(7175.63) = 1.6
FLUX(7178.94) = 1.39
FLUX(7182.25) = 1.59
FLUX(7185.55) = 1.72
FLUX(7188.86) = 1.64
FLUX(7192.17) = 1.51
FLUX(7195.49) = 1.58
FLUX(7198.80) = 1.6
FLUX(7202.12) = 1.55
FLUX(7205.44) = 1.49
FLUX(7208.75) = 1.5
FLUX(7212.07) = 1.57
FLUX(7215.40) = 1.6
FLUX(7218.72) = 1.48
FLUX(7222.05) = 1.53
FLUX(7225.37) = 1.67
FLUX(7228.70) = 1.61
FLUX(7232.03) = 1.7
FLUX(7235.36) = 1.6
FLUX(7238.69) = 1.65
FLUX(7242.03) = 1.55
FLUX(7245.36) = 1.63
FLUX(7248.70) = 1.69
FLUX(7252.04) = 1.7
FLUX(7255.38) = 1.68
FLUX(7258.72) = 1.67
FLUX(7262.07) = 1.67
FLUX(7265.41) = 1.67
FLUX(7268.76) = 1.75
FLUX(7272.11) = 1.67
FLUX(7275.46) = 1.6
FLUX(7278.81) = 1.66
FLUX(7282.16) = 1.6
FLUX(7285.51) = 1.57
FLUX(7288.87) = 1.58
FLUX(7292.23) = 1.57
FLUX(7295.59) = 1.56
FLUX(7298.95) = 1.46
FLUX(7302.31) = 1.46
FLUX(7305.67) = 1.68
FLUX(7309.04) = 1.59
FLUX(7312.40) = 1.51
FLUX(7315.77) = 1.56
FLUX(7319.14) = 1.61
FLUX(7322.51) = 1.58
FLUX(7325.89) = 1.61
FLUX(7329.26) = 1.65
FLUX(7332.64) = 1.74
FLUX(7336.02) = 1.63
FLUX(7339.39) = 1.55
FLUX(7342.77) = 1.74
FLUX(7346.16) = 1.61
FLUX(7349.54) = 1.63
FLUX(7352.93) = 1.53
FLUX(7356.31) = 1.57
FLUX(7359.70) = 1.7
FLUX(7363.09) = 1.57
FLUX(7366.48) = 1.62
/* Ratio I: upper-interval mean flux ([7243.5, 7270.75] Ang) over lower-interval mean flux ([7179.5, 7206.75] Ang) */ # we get 1.1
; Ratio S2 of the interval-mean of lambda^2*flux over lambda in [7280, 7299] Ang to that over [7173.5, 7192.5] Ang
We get 1.02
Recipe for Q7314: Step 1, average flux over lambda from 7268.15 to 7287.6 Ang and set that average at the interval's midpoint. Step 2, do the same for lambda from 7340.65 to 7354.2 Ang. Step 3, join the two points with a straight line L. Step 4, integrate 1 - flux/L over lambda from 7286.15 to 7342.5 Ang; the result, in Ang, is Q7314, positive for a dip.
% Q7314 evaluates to 1.49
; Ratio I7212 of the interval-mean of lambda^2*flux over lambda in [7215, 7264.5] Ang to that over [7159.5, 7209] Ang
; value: 1.1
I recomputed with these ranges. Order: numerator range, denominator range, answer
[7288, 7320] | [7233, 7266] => 0.94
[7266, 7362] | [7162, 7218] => 1.03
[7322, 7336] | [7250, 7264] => 0.98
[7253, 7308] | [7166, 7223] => 1.03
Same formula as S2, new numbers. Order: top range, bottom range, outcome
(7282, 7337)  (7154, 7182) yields 1.07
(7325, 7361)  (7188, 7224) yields 1.09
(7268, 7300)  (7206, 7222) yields 1.06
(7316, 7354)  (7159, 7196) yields 1.08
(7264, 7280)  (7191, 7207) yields 1.10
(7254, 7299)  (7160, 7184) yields 1.08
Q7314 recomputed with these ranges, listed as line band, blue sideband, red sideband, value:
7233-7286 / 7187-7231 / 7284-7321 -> -3.0 Ang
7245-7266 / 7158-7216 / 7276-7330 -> -1.4 Ang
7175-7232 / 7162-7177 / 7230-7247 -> 1.3 Ang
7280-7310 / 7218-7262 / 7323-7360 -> 1.2 Ang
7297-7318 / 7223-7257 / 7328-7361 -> 1.2 Ang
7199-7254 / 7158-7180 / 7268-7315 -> -1.2 Ang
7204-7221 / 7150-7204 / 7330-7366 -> 0.5 Ang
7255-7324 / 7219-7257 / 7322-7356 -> 1.1 Ang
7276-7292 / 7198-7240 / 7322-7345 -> 0.2 Ang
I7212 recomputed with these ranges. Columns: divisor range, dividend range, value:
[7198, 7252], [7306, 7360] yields 1.04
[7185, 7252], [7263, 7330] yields 1.02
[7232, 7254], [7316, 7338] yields 1.02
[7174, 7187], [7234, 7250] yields 1.05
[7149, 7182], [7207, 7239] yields 1.05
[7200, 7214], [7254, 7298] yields 1.09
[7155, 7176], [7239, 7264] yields 1.09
